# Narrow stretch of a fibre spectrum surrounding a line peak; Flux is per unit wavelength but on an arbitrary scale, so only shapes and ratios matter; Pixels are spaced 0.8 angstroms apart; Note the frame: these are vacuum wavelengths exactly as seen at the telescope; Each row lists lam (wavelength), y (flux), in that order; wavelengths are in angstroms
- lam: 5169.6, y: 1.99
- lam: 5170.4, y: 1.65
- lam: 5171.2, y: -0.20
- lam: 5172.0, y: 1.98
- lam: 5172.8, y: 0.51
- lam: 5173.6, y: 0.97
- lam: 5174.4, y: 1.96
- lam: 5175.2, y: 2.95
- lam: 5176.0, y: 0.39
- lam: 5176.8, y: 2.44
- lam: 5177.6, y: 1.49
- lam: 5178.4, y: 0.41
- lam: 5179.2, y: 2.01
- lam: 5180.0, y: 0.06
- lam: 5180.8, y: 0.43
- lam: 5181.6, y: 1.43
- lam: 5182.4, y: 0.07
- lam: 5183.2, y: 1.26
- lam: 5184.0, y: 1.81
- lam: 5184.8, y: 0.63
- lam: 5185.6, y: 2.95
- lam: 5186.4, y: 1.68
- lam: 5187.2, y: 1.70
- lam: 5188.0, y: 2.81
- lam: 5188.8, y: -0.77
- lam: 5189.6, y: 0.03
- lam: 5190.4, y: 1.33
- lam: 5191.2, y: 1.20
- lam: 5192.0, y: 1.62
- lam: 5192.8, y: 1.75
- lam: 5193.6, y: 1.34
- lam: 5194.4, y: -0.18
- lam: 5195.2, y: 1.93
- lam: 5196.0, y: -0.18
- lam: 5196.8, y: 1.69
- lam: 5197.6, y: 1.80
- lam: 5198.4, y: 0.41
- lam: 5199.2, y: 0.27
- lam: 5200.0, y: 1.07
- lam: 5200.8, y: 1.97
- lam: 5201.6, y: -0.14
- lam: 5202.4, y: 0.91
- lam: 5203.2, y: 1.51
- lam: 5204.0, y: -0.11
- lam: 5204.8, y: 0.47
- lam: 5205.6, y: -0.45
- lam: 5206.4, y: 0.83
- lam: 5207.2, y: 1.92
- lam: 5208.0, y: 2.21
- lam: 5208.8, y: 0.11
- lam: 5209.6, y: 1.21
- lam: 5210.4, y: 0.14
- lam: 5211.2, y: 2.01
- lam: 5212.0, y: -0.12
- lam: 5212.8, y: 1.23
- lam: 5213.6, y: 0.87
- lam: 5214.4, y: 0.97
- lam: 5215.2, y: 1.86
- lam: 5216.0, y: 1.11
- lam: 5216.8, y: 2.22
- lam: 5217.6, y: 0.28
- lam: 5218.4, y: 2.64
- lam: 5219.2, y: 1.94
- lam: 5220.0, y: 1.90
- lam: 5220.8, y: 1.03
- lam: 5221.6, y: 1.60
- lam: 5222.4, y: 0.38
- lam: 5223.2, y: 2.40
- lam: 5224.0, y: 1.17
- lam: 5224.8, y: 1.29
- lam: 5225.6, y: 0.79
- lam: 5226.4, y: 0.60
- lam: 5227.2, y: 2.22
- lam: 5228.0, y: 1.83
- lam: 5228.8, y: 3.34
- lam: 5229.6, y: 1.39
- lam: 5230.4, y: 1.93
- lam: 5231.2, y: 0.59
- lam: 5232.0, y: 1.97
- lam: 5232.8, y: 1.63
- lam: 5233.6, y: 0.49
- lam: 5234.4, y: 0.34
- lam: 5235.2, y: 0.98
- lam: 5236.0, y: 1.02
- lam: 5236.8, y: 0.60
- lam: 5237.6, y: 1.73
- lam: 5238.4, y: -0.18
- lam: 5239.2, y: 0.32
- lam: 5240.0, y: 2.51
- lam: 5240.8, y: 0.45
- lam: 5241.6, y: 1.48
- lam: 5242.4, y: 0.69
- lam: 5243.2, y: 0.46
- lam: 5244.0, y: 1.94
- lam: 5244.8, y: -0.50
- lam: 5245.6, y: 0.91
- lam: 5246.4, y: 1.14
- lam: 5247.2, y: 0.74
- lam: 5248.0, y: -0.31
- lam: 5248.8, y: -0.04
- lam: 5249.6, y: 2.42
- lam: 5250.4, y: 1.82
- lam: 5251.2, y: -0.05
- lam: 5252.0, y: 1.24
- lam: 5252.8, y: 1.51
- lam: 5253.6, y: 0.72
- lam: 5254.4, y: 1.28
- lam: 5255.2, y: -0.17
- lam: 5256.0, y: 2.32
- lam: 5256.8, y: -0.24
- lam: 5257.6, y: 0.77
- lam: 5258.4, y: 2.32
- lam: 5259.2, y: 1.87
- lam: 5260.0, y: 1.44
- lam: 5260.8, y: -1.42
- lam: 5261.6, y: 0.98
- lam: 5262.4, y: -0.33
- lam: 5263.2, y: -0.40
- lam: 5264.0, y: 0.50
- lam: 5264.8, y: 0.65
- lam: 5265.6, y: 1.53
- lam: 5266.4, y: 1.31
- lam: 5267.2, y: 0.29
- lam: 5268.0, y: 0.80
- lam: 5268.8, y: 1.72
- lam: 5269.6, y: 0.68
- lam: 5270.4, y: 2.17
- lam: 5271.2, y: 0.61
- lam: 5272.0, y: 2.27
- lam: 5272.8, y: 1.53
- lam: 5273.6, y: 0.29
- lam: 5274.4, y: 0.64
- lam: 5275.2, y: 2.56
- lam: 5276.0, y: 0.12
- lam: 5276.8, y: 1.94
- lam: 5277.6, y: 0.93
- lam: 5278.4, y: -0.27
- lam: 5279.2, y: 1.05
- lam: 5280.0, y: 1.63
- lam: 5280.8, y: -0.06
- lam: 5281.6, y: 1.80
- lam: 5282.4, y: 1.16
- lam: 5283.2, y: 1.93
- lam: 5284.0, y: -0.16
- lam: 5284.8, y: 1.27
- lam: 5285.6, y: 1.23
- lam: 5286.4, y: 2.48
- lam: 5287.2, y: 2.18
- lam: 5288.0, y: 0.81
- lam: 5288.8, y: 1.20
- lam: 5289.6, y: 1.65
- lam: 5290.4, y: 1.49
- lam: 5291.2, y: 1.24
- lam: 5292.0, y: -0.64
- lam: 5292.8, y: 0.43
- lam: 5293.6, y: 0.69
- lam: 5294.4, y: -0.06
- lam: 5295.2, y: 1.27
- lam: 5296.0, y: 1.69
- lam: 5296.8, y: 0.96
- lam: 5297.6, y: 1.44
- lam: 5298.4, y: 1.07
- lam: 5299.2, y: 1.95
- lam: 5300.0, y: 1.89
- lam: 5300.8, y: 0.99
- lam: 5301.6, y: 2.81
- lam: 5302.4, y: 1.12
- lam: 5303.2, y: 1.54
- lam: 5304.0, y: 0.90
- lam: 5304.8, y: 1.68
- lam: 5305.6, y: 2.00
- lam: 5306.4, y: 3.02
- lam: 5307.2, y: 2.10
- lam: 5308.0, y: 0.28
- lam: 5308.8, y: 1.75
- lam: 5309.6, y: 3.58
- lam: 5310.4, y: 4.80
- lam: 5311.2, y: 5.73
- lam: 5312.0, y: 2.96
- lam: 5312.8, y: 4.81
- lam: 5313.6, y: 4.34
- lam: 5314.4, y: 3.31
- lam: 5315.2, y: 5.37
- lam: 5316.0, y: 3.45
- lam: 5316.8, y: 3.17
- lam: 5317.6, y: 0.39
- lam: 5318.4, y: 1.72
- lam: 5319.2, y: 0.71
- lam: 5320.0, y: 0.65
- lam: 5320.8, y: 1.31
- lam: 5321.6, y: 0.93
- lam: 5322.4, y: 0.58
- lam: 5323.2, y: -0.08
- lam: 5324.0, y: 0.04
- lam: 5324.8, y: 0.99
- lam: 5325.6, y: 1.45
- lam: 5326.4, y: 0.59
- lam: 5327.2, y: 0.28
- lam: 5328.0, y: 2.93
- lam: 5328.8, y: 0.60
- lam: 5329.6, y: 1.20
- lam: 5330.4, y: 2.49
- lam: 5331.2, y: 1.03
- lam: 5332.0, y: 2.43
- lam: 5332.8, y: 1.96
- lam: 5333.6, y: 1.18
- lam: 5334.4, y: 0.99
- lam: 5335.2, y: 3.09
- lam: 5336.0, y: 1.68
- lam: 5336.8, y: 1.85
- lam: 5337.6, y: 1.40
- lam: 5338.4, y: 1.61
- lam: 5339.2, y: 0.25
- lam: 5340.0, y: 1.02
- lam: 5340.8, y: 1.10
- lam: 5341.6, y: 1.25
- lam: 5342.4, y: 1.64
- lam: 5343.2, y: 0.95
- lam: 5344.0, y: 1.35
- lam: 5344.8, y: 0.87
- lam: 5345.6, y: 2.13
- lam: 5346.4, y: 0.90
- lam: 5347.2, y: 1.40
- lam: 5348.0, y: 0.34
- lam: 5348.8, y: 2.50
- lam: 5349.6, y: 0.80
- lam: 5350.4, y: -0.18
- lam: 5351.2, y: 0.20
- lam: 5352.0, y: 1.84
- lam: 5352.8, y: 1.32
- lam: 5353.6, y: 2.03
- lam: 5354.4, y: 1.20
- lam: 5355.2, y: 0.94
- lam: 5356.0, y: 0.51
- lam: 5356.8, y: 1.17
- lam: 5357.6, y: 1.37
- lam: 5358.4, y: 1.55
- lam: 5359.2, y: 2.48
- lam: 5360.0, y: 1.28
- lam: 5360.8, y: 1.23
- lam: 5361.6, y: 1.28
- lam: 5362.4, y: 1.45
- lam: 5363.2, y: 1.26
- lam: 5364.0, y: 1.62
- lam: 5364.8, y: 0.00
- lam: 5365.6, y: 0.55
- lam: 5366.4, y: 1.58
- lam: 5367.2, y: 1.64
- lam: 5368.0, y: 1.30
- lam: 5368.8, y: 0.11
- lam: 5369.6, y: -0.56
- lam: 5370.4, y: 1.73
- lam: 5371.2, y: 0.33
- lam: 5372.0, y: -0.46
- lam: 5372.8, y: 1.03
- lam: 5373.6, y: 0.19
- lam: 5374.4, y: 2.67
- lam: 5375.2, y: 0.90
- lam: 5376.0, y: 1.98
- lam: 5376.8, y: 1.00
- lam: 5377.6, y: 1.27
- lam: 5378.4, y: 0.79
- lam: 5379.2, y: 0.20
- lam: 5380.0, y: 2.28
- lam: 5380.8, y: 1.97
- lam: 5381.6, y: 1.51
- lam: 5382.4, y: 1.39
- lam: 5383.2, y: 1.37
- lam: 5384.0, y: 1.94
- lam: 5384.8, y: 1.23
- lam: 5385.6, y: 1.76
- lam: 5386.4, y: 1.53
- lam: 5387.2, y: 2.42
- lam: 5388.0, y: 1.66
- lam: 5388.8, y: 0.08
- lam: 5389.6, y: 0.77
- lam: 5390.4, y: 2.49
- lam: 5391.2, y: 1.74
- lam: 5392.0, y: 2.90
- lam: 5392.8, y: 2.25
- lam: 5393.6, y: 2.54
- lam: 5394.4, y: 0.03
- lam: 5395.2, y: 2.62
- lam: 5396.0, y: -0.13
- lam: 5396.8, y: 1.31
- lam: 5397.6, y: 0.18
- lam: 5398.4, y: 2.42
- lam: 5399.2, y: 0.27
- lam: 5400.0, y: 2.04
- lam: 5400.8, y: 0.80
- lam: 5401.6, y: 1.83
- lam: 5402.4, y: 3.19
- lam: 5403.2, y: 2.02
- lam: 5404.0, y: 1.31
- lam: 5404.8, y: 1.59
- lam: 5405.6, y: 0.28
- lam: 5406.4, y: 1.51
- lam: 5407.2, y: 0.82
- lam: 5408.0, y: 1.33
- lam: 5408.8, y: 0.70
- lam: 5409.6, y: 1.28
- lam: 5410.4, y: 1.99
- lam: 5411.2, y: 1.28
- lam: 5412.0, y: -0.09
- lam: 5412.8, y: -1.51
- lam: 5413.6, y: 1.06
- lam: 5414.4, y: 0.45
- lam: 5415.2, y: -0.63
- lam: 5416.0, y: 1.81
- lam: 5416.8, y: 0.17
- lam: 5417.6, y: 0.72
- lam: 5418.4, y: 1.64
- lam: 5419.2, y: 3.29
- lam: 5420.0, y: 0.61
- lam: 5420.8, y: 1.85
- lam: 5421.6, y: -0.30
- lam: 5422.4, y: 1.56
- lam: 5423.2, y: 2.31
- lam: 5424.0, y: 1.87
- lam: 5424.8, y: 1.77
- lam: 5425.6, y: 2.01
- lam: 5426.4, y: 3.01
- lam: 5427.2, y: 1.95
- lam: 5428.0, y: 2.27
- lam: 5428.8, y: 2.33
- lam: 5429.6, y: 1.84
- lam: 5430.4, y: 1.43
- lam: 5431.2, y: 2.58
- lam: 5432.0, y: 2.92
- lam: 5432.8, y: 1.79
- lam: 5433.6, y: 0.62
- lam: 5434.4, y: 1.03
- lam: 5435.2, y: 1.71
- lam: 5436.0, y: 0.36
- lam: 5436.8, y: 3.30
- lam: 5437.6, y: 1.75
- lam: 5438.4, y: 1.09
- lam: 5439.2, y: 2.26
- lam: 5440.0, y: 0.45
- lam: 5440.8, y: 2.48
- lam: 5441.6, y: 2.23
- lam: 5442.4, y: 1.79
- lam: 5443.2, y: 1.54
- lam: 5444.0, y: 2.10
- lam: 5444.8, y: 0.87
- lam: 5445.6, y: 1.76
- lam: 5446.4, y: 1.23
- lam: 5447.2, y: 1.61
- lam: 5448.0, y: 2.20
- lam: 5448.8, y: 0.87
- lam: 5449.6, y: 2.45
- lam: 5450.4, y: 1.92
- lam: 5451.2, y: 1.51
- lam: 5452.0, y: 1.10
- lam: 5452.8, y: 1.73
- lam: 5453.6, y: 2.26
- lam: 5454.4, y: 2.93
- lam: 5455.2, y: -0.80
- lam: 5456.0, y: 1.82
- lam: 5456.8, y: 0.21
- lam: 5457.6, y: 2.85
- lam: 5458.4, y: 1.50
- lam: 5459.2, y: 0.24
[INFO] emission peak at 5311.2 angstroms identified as [O II] 3727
